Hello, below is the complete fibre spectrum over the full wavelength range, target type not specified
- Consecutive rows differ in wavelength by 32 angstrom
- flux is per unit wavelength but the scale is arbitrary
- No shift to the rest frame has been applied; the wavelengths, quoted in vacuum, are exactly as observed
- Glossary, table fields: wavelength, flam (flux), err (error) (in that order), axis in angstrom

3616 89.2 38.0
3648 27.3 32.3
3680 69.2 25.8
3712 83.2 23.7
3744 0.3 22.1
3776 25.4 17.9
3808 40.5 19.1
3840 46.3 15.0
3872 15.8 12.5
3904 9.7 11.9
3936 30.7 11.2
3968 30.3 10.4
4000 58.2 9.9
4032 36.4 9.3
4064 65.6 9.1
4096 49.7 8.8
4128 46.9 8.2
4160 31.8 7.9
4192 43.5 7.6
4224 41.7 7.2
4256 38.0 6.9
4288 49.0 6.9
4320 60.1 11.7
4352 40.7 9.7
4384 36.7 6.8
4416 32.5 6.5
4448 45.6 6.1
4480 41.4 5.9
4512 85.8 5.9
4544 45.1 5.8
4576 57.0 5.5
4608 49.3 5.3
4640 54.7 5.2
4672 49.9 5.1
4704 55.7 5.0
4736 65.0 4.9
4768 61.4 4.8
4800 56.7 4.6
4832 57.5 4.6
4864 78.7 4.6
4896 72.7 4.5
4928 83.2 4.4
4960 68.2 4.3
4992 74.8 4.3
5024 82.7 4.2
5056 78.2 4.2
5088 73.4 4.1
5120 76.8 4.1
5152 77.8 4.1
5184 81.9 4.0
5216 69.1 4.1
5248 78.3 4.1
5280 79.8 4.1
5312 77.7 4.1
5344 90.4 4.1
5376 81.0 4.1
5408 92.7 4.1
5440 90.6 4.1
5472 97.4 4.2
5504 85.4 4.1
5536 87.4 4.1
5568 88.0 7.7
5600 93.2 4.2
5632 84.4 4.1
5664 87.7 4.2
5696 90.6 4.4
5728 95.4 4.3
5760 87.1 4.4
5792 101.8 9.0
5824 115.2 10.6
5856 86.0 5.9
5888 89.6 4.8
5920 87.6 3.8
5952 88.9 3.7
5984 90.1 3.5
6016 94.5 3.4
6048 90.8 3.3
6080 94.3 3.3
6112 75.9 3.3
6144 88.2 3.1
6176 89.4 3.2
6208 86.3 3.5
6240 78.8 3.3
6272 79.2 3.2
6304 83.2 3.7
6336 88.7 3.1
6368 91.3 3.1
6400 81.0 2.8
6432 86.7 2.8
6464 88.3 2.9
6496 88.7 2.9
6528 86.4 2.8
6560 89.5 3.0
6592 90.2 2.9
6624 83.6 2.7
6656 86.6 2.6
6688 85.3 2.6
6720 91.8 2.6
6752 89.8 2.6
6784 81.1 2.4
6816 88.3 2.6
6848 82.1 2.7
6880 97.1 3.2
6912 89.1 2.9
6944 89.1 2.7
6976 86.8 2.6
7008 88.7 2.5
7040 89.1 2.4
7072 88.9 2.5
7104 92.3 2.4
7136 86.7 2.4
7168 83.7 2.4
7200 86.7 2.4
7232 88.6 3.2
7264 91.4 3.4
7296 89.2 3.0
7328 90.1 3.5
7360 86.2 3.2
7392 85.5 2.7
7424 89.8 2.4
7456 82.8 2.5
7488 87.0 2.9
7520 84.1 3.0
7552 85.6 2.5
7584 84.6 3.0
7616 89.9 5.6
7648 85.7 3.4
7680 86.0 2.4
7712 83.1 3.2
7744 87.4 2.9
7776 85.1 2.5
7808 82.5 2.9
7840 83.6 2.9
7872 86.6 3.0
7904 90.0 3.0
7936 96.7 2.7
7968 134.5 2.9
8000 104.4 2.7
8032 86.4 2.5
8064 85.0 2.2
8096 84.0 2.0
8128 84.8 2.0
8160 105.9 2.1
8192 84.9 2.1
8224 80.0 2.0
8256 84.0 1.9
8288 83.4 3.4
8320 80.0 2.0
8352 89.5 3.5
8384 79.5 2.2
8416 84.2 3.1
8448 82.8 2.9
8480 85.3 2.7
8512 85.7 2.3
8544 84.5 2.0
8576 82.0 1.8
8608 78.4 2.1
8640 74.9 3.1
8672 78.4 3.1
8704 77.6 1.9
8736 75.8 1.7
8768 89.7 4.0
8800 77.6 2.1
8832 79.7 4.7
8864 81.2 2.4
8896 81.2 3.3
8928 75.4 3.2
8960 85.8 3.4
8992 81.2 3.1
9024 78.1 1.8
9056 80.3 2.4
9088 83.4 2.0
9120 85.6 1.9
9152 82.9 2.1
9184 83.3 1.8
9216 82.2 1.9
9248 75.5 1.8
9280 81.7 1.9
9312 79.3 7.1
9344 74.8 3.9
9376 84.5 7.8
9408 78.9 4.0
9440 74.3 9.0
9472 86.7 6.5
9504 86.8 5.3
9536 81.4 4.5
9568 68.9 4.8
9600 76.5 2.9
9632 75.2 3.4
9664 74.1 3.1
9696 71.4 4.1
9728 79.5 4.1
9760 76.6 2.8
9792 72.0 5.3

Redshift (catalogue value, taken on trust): 0.21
